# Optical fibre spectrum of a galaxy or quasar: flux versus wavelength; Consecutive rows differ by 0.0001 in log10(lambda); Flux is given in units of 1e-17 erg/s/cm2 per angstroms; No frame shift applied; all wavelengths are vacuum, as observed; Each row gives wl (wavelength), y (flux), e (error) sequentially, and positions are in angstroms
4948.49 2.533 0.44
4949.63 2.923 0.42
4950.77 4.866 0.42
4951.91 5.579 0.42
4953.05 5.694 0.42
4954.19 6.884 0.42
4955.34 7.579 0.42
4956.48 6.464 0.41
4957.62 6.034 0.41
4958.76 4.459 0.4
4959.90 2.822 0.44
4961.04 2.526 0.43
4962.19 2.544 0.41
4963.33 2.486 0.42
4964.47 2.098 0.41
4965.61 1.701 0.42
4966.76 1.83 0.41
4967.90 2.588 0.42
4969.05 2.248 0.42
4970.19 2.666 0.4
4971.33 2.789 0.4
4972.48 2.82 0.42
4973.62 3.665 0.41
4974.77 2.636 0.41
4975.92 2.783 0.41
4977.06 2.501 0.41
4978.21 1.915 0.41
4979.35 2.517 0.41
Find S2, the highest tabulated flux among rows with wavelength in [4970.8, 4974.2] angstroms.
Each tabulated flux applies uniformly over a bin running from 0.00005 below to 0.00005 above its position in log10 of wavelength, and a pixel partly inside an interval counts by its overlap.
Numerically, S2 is 3.665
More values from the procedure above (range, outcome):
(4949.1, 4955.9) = 7.579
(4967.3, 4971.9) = 2.789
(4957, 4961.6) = 6.034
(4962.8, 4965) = 2.486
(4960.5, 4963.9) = 2.544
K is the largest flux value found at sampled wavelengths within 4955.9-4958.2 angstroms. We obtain 6.464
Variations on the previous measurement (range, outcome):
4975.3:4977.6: 2.783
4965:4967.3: 1.83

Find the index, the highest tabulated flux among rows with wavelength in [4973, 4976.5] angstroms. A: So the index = 3.665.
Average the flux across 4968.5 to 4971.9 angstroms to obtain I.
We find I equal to 2.58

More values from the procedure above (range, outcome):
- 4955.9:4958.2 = 6.26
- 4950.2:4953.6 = 5.38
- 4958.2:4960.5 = 3.63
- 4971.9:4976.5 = 2.97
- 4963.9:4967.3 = 1.88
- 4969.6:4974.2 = 2.98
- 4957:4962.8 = 3.69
